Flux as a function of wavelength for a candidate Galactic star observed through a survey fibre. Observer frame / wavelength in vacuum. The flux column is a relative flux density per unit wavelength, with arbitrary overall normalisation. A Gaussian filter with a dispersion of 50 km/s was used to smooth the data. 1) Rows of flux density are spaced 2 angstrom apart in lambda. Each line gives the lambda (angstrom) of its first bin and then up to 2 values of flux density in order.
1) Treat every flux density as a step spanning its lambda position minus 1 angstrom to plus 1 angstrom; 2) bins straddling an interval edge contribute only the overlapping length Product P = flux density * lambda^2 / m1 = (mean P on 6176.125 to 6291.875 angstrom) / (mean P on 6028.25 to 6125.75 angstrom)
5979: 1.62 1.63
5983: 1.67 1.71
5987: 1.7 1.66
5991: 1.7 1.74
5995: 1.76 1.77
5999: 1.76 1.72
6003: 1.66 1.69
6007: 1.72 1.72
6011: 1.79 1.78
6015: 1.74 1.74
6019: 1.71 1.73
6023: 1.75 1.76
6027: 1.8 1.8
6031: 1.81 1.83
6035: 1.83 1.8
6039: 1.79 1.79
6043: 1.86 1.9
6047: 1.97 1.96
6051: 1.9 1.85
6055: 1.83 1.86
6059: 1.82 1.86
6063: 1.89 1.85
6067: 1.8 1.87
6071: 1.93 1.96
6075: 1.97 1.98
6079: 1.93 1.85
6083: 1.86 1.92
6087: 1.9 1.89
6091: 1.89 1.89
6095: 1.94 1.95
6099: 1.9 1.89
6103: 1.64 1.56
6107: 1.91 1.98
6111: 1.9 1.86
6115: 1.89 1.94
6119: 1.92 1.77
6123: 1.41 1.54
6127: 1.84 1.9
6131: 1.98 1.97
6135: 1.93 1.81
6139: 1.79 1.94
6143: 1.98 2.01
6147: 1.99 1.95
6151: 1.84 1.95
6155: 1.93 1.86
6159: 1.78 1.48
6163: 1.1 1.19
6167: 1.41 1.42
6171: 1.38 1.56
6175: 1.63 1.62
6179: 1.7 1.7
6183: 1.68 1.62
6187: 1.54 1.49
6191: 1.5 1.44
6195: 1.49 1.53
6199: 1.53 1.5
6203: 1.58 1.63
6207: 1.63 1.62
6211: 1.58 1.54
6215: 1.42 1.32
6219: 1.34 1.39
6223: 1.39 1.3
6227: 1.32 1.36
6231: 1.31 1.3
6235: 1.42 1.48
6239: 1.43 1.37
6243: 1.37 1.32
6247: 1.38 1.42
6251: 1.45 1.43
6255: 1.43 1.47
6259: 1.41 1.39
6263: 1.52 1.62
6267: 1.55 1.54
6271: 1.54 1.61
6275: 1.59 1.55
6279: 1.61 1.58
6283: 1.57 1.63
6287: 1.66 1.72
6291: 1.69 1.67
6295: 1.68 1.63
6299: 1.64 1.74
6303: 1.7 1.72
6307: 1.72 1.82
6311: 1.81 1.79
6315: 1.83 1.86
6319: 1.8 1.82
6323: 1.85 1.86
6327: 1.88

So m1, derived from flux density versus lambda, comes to 0.85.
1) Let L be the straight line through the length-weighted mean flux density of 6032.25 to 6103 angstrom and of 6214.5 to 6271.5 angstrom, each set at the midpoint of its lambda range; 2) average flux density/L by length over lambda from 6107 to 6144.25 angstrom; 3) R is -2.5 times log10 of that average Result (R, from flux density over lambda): -0.08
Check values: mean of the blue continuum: 1.88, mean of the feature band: 1.86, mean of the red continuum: 1.41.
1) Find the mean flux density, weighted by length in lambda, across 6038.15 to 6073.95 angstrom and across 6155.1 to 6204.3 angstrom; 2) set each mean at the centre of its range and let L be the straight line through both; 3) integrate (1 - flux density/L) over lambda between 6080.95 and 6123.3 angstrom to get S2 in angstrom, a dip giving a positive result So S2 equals -2.6 angstrom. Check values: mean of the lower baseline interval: 1.87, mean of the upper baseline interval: 1.54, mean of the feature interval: 1.86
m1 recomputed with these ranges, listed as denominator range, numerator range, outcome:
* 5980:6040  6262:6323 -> 1.06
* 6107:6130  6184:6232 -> 0.83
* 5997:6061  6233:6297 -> 0.91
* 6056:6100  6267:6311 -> 0.93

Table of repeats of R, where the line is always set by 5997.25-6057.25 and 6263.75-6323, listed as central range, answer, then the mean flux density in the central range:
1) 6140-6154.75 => -0.122 mag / 1.95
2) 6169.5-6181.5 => 0.095 mag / 1.59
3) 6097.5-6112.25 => -0.042 mag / 1.83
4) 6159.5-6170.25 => 0.279 mag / 1.34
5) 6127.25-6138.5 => -0.094 mag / 1.91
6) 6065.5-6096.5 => -0.079 mag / 1.91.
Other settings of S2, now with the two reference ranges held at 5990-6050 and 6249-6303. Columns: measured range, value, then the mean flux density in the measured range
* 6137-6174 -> -0.7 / 1.7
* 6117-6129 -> -0.3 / 1.73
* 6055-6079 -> -2.0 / 1.89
